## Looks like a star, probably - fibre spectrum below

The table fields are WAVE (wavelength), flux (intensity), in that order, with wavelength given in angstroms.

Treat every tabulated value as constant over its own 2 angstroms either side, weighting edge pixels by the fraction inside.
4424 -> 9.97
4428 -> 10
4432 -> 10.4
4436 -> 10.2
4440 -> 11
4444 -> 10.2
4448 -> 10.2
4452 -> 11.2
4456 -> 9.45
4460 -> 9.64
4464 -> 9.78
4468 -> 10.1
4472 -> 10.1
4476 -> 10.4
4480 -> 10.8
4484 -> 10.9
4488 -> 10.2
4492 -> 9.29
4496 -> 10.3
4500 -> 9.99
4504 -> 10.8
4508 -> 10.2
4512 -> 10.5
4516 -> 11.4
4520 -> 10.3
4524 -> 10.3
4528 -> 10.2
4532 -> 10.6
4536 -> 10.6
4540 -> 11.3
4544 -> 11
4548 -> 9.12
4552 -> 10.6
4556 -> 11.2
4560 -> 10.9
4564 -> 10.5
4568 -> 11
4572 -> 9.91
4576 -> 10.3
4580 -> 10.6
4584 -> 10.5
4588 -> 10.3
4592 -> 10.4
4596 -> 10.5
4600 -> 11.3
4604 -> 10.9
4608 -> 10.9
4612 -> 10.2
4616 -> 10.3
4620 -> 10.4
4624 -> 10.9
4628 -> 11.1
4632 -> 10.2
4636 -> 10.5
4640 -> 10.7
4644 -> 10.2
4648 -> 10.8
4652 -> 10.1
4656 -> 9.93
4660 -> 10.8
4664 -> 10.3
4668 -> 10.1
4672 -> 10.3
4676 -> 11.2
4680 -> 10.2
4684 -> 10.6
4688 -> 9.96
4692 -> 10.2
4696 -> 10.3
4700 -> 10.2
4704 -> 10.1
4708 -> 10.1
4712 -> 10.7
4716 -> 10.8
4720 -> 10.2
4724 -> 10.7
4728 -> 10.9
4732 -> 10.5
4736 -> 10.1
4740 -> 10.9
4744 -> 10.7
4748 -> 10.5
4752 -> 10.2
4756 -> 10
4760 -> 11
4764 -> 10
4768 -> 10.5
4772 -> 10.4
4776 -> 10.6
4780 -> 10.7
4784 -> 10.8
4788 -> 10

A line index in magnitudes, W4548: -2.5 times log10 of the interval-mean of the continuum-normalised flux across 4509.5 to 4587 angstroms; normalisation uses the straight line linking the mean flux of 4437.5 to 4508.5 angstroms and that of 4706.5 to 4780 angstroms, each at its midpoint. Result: -0.03 mag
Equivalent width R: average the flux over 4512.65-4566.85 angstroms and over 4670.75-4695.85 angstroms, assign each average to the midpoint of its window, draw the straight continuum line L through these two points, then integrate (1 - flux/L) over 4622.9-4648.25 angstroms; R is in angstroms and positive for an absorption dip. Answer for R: -0.3 angstroms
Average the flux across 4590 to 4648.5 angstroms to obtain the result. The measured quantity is 10.6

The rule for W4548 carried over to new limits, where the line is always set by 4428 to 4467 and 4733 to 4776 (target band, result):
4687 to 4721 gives 0.01 mag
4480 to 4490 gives -0.04 mag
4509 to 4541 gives -0.04 mag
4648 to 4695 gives 0.00 mag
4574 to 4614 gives -0.03 mag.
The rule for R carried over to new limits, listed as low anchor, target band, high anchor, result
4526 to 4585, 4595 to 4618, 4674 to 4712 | -0.5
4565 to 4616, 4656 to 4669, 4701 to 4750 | 0.2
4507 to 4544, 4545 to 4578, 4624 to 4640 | 0.6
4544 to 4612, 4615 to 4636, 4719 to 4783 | -0.1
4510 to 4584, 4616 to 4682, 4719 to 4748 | 0.6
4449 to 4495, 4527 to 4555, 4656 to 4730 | -0.8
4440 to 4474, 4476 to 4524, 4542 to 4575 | -0.6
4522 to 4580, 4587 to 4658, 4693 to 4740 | -0.3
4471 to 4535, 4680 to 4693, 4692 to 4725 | 0.2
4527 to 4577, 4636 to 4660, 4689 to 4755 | 0.2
